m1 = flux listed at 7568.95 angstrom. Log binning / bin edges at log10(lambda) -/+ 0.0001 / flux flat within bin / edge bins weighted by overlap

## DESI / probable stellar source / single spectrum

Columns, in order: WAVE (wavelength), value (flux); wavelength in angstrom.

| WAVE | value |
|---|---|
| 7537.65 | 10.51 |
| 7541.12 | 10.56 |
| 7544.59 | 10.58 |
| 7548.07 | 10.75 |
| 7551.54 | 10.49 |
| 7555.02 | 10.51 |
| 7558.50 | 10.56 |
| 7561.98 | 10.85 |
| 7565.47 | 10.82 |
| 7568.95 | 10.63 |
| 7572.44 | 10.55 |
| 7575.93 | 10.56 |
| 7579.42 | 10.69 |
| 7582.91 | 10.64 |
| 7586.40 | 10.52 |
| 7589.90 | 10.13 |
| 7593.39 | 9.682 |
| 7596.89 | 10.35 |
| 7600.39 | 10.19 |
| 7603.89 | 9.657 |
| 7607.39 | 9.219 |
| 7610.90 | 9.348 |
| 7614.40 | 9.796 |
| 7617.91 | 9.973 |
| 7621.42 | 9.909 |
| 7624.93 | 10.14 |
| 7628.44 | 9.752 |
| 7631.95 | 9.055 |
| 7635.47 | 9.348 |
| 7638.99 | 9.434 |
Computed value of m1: 10.63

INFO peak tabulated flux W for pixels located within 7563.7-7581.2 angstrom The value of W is 10.82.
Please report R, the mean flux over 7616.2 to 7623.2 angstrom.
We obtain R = 9.94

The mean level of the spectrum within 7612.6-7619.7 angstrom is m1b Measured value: 9.88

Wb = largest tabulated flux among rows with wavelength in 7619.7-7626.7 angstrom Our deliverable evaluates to 10.14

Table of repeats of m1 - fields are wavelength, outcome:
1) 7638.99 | 9.434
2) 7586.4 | 10.52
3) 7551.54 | 10.49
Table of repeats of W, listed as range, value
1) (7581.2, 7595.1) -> 10.64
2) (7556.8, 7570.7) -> 10.85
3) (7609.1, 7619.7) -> 9.973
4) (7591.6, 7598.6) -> 10.35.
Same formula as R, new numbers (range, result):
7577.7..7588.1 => 10.6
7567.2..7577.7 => 10.6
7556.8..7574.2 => 10.7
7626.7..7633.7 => 9.41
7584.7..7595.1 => 10.1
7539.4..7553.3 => 10.6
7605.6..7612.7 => 9.29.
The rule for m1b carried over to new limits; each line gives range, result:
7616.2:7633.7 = 9.77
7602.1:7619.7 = 9.6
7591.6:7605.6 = 9.97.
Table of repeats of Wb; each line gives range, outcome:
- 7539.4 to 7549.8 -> 10.75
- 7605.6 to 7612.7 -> 9.348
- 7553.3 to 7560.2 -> 10.56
